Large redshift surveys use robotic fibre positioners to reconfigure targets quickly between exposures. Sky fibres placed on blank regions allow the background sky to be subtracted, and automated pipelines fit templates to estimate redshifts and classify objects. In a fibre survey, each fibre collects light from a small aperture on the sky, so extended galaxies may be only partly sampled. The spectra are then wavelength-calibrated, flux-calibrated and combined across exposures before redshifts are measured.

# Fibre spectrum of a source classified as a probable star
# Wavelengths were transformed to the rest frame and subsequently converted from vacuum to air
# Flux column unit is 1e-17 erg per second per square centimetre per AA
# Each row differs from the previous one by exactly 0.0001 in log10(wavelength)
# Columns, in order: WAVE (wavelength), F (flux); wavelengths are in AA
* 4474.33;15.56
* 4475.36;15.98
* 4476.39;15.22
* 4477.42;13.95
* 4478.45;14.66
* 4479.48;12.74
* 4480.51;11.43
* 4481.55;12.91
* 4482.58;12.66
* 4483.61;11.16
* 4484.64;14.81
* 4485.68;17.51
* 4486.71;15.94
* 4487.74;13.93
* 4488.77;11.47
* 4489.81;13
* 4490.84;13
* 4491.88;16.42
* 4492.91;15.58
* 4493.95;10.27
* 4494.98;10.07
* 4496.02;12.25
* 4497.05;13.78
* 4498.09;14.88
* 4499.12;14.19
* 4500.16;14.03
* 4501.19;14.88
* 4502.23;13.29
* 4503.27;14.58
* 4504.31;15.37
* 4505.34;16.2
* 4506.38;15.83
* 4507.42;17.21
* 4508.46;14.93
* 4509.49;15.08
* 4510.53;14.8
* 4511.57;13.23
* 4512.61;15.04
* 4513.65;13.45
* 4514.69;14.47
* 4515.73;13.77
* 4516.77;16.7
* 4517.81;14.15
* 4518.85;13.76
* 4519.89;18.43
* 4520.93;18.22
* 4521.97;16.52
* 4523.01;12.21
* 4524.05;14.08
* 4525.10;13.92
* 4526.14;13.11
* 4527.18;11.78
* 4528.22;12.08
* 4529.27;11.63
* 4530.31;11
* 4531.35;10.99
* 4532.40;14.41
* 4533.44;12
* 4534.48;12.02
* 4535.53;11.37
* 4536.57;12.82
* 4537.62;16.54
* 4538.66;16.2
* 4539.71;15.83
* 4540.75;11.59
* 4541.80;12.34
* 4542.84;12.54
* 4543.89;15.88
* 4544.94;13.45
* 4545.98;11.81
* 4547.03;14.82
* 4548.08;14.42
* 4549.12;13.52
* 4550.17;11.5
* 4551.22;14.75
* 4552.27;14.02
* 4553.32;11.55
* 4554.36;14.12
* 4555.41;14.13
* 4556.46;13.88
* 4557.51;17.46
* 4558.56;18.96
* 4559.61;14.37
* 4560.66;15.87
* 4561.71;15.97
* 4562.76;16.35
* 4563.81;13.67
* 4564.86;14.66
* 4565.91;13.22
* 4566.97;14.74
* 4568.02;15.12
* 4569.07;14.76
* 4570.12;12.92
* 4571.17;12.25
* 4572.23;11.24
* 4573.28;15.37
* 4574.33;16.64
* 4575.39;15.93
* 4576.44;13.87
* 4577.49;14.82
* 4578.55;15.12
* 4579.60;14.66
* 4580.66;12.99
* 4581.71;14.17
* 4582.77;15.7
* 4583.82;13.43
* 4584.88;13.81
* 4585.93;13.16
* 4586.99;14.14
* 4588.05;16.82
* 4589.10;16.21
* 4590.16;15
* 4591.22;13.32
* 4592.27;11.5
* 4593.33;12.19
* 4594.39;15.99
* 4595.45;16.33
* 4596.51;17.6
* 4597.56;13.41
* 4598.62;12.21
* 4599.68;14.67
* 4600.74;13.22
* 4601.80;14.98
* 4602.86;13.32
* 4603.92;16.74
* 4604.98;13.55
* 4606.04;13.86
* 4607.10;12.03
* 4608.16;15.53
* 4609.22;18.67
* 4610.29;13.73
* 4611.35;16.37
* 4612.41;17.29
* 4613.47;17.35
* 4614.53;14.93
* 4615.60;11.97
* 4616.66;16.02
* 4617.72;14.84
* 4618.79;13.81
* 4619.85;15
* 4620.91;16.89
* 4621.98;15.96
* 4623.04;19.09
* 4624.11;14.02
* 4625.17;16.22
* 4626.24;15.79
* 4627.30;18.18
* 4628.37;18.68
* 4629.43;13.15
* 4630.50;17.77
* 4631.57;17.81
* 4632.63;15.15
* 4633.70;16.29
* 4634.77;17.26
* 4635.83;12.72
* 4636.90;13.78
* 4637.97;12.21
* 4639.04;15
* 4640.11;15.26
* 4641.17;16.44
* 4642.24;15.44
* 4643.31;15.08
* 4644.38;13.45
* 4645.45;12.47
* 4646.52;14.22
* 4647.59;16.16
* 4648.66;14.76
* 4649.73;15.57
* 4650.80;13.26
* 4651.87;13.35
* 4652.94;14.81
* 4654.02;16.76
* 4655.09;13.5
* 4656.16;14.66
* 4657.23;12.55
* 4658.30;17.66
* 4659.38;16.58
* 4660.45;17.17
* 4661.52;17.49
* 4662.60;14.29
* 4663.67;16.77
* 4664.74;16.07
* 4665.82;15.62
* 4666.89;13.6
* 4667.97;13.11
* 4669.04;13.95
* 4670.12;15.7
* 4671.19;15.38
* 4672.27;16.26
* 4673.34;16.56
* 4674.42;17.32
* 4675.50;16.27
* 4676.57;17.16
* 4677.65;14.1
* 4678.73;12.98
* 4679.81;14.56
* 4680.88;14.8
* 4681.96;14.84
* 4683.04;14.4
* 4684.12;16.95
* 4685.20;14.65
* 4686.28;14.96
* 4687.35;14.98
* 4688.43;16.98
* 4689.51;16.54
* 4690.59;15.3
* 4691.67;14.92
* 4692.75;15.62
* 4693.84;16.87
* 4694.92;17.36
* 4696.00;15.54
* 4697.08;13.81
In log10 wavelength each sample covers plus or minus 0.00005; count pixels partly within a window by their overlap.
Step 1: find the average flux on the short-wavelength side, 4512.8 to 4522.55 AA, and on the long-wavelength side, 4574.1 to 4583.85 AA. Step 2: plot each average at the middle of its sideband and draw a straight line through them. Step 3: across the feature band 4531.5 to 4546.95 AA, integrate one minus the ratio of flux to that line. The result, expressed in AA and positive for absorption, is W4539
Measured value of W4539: 1.77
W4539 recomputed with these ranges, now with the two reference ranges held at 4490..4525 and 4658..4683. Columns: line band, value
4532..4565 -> 1.4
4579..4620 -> 1.3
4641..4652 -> 0.6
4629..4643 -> 0.1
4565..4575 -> 0.6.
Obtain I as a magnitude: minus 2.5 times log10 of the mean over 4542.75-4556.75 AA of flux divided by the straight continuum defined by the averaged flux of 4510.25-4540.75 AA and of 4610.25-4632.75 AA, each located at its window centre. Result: 0.06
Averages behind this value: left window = 13.9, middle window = 13.6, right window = 16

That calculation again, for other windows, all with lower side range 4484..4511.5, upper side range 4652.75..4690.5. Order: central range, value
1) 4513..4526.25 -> -0.03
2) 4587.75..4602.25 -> 0.03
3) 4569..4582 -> 0.05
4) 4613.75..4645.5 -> -0.02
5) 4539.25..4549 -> 0.08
